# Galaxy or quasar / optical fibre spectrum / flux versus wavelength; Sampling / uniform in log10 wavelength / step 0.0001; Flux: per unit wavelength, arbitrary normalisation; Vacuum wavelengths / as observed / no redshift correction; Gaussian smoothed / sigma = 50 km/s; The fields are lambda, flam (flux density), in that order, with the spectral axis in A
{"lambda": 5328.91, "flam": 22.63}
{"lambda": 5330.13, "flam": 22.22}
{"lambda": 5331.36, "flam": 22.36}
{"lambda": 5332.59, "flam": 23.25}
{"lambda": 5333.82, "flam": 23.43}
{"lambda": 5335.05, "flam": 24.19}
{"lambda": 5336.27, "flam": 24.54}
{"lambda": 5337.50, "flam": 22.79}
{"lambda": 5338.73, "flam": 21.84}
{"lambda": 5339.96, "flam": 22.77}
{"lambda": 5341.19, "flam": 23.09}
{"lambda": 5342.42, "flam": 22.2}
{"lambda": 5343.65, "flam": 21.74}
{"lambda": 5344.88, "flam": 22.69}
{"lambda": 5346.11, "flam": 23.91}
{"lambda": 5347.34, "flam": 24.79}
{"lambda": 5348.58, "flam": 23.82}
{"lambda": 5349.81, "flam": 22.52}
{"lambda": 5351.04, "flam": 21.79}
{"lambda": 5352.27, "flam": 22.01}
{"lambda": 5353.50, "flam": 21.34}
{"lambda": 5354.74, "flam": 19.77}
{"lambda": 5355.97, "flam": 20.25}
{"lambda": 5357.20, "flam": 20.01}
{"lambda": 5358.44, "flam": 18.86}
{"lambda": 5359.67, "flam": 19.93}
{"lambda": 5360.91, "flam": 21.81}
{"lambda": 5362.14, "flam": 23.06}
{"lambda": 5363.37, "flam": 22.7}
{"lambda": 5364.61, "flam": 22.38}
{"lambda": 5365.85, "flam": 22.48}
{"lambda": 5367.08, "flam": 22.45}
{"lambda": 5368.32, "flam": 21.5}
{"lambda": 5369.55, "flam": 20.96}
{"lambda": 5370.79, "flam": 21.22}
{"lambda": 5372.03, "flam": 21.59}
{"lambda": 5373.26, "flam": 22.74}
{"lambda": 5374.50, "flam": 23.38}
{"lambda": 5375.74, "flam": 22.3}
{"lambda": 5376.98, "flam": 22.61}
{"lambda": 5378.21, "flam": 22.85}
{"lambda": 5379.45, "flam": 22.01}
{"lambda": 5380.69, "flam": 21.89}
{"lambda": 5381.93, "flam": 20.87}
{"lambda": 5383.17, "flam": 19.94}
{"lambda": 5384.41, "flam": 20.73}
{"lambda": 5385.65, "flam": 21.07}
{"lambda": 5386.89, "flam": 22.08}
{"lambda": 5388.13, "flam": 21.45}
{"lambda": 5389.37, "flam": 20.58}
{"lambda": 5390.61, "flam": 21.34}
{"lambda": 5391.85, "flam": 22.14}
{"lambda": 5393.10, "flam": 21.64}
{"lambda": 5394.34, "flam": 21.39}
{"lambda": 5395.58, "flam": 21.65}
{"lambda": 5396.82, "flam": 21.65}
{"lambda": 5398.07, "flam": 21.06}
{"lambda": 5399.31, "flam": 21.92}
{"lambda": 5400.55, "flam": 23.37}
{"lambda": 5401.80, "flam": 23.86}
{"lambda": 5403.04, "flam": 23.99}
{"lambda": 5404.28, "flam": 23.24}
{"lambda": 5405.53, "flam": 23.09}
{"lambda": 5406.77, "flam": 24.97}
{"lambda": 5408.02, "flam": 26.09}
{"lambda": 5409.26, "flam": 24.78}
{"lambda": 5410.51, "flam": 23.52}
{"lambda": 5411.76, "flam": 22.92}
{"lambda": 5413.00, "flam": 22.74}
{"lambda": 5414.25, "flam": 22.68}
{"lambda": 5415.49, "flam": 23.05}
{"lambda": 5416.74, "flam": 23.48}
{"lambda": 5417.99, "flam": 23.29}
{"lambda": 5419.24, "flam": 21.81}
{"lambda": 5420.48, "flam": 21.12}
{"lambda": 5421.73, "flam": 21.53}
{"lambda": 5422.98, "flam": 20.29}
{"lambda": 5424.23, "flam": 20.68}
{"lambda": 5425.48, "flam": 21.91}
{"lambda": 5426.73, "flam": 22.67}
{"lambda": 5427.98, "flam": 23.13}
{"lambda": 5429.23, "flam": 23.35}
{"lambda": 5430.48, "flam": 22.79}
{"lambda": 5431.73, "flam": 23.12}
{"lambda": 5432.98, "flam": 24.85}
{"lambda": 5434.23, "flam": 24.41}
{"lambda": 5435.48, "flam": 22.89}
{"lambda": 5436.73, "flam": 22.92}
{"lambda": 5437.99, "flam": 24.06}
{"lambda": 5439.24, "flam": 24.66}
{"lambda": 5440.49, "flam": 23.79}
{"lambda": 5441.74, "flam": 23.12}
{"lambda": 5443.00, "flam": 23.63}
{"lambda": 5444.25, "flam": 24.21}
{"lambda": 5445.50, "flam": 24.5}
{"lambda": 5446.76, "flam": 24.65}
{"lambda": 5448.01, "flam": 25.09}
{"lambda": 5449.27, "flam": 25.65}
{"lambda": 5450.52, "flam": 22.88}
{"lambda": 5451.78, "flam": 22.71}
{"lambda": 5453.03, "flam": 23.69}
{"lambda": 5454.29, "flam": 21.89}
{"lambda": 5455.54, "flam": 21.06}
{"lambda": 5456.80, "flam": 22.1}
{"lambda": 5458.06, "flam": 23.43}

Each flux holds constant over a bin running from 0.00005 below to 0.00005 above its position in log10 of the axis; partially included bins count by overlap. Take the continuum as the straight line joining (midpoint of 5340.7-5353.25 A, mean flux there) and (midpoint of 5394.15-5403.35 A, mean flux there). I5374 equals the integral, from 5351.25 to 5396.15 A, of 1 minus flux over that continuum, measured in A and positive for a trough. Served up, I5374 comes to 2.1 A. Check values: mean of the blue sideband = 22.8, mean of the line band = 21.5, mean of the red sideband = 22.4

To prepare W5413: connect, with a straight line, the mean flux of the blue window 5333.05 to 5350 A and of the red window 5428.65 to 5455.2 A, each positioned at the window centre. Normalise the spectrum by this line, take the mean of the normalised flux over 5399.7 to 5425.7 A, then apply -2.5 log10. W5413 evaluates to 0.03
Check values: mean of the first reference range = 23.2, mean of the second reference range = 23.7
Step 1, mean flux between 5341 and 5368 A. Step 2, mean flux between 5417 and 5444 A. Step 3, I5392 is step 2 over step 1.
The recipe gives 1.0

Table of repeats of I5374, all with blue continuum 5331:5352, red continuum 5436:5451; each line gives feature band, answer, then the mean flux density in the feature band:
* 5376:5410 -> 1.8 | 22.3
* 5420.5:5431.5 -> 0.9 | 22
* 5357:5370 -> 1.0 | 21.5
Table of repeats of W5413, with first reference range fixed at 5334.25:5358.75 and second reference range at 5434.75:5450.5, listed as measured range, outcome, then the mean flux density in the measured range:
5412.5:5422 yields 0.051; 22.5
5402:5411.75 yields -0.034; 24.1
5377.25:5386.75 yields 0.074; 21.4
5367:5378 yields 0.032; 22.1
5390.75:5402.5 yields 0.056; 22.1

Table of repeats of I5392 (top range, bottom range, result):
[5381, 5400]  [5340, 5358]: 0.96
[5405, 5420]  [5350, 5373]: 1.10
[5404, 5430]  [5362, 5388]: 1.04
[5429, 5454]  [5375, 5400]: 1.10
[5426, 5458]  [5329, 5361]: 1.06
